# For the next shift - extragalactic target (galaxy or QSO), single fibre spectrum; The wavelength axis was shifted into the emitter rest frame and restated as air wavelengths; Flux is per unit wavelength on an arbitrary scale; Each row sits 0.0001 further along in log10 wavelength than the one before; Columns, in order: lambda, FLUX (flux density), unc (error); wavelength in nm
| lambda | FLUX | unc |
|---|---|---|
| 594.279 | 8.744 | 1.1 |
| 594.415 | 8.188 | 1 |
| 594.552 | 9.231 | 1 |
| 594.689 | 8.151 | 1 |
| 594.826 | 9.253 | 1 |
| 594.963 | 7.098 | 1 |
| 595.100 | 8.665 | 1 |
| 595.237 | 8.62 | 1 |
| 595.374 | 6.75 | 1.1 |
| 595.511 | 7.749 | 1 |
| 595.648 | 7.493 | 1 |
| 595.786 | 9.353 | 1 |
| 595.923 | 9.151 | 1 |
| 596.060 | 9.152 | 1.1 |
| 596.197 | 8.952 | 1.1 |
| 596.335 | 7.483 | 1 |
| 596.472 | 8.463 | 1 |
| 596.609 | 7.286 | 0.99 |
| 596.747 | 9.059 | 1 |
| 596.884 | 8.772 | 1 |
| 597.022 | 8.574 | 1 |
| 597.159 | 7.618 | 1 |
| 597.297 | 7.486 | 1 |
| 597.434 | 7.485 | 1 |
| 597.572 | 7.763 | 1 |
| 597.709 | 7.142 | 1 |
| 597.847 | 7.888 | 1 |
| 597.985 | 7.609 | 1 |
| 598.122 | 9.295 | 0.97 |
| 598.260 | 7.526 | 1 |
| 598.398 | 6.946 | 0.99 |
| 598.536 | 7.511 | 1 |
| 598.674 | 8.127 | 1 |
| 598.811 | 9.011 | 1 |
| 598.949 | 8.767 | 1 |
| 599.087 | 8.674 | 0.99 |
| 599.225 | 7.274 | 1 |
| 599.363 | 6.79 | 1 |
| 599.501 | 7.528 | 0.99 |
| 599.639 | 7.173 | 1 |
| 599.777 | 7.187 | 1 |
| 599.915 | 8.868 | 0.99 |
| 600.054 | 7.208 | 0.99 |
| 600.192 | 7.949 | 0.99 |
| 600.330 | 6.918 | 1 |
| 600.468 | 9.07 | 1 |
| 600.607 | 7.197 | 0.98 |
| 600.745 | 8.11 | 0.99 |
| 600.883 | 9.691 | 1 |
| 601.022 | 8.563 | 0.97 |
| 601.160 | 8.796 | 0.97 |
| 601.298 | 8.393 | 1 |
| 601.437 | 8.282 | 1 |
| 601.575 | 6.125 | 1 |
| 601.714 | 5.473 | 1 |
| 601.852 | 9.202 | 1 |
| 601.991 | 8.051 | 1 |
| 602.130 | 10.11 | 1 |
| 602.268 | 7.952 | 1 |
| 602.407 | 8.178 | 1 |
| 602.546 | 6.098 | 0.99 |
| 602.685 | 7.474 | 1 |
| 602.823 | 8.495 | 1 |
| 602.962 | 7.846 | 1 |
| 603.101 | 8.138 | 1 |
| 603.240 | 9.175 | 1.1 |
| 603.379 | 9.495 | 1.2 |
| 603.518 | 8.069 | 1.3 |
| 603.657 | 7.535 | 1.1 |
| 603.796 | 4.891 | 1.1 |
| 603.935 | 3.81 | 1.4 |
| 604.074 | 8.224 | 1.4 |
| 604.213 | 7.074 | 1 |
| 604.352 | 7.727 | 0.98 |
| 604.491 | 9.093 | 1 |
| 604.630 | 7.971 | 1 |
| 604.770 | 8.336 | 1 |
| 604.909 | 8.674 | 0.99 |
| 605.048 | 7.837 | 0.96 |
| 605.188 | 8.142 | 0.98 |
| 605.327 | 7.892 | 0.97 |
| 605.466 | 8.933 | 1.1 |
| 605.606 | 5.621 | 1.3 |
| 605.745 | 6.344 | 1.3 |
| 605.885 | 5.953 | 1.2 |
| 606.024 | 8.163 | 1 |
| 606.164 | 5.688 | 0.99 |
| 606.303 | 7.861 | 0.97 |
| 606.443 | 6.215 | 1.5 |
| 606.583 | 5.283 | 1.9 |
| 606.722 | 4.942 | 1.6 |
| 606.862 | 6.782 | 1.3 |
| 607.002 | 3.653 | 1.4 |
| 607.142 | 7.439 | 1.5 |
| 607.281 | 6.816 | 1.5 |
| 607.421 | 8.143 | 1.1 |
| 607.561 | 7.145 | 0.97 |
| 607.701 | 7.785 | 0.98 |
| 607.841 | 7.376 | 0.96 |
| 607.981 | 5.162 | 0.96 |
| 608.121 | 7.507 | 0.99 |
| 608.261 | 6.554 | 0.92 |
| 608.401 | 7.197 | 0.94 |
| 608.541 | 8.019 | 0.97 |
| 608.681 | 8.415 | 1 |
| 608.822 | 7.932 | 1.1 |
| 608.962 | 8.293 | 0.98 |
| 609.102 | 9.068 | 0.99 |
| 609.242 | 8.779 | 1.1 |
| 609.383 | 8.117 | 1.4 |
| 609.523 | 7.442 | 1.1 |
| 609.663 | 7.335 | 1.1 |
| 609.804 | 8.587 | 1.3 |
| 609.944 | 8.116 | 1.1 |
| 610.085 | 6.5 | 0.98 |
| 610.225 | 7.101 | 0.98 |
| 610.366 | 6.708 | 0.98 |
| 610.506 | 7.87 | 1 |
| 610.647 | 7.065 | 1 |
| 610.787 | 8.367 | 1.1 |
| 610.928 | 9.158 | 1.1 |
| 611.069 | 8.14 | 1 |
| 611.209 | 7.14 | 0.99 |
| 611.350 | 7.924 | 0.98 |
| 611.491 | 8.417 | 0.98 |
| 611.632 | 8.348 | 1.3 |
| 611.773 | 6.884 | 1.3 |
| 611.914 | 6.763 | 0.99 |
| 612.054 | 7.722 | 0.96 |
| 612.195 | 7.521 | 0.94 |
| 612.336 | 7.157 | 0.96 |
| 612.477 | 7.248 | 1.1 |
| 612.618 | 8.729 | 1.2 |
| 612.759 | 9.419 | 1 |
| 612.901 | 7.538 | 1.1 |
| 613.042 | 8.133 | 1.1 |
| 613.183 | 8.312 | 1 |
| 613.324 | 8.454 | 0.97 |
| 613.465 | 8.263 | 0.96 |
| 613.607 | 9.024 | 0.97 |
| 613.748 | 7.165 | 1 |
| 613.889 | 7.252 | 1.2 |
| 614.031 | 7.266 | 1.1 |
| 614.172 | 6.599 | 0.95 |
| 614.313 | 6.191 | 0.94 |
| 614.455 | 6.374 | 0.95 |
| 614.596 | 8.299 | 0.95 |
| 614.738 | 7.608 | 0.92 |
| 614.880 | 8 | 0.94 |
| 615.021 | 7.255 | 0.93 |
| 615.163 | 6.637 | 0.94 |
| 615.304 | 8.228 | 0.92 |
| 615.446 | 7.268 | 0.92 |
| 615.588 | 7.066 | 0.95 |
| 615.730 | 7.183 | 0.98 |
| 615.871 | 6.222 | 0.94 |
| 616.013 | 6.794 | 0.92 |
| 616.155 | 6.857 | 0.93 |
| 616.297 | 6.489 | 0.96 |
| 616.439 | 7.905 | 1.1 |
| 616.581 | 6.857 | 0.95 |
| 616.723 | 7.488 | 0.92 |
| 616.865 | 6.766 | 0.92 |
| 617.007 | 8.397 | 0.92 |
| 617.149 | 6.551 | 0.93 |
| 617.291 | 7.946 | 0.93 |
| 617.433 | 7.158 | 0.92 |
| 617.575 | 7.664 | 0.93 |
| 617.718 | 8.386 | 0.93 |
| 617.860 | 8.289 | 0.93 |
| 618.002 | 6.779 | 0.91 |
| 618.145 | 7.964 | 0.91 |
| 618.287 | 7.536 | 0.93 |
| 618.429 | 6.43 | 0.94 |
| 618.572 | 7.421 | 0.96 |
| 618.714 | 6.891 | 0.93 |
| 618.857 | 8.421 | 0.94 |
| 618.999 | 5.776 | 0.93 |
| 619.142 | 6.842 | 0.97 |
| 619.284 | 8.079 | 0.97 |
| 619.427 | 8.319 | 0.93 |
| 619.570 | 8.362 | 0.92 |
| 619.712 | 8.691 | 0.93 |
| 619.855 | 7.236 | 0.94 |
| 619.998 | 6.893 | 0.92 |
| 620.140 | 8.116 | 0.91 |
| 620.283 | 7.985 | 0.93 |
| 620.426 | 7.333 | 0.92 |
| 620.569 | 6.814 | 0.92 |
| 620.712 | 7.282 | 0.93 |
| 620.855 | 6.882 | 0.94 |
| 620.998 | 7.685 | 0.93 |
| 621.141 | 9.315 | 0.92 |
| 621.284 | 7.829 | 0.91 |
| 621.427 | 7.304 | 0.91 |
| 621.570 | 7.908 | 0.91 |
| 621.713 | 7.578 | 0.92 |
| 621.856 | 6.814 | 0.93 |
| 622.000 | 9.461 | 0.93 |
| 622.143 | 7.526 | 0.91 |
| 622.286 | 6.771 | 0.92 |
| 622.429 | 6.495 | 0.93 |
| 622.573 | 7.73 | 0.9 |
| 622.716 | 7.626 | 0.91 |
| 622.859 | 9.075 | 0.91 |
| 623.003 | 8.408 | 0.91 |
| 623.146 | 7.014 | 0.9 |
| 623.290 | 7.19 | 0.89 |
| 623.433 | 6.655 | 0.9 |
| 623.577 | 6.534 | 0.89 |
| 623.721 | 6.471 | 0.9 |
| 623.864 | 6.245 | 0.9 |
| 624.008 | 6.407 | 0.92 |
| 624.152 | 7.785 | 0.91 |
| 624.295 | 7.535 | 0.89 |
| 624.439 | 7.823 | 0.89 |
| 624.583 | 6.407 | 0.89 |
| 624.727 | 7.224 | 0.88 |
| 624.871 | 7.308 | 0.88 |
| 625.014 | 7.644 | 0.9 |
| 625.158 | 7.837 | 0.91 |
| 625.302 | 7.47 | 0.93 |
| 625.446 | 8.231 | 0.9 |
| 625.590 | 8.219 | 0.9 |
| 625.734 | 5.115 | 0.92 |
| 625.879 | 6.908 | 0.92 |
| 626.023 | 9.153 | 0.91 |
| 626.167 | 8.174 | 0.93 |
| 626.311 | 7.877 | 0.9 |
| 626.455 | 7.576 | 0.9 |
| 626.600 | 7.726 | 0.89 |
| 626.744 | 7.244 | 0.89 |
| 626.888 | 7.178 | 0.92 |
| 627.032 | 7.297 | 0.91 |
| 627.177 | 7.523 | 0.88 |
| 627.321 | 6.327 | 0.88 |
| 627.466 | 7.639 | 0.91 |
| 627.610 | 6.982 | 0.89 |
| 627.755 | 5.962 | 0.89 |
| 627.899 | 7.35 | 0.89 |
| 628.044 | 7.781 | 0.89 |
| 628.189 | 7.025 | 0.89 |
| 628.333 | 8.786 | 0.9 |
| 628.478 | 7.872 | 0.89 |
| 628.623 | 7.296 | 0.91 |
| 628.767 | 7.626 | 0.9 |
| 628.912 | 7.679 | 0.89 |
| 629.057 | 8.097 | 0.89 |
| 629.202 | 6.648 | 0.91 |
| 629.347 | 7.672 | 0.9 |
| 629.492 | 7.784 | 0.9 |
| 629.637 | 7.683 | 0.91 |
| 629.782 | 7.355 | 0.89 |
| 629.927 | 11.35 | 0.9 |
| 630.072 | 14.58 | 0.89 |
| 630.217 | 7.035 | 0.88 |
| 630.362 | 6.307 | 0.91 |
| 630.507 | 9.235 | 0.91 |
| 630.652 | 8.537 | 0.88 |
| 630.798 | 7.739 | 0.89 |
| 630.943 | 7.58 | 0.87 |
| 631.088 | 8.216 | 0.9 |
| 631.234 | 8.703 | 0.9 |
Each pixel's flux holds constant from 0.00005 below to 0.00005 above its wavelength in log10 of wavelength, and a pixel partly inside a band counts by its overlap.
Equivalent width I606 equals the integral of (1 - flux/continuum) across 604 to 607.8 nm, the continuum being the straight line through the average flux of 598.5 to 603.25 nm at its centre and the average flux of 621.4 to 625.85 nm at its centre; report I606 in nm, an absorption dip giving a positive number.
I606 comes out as 0.32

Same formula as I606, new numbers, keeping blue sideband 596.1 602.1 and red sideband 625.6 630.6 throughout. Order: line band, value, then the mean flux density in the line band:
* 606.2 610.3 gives 0.35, 7.21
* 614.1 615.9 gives 0.16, 7.17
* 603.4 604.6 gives 0.11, 7.19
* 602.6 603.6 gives -0.05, 8.34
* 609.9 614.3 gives 0.08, 7.73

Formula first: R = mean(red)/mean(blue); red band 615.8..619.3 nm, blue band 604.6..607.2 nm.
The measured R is 1.05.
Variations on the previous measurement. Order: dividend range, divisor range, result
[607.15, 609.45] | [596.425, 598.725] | 0.97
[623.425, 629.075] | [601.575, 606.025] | 0.96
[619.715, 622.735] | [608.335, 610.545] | 0.97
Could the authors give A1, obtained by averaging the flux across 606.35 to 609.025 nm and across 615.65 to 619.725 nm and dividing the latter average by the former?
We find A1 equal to 1.07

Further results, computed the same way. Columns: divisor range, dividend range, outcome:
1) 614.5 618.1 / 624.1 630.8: 1.05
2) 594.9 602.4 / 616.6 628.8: 0.93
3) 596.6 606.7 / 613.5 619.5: 0.95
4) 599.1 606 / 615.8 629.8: 0.96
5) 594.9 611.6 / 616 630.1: 0.98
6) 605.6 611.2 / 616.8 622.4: 1.05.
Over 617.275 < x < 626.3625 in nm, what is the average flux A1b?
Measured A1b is 7.5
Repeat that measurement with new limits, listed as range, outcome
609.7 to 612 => 7.69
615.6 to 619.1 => 7.25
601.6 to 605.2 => 7.78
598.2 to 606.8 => 7.64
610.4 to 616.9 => 7.55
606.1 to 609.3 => 7.04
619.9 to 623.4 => 7.61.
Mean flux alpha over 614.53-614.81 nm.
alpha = 7.92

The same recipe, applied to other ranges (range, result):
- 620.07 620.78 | 7.5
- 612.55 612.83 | 9.07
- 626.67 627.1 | 7.26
